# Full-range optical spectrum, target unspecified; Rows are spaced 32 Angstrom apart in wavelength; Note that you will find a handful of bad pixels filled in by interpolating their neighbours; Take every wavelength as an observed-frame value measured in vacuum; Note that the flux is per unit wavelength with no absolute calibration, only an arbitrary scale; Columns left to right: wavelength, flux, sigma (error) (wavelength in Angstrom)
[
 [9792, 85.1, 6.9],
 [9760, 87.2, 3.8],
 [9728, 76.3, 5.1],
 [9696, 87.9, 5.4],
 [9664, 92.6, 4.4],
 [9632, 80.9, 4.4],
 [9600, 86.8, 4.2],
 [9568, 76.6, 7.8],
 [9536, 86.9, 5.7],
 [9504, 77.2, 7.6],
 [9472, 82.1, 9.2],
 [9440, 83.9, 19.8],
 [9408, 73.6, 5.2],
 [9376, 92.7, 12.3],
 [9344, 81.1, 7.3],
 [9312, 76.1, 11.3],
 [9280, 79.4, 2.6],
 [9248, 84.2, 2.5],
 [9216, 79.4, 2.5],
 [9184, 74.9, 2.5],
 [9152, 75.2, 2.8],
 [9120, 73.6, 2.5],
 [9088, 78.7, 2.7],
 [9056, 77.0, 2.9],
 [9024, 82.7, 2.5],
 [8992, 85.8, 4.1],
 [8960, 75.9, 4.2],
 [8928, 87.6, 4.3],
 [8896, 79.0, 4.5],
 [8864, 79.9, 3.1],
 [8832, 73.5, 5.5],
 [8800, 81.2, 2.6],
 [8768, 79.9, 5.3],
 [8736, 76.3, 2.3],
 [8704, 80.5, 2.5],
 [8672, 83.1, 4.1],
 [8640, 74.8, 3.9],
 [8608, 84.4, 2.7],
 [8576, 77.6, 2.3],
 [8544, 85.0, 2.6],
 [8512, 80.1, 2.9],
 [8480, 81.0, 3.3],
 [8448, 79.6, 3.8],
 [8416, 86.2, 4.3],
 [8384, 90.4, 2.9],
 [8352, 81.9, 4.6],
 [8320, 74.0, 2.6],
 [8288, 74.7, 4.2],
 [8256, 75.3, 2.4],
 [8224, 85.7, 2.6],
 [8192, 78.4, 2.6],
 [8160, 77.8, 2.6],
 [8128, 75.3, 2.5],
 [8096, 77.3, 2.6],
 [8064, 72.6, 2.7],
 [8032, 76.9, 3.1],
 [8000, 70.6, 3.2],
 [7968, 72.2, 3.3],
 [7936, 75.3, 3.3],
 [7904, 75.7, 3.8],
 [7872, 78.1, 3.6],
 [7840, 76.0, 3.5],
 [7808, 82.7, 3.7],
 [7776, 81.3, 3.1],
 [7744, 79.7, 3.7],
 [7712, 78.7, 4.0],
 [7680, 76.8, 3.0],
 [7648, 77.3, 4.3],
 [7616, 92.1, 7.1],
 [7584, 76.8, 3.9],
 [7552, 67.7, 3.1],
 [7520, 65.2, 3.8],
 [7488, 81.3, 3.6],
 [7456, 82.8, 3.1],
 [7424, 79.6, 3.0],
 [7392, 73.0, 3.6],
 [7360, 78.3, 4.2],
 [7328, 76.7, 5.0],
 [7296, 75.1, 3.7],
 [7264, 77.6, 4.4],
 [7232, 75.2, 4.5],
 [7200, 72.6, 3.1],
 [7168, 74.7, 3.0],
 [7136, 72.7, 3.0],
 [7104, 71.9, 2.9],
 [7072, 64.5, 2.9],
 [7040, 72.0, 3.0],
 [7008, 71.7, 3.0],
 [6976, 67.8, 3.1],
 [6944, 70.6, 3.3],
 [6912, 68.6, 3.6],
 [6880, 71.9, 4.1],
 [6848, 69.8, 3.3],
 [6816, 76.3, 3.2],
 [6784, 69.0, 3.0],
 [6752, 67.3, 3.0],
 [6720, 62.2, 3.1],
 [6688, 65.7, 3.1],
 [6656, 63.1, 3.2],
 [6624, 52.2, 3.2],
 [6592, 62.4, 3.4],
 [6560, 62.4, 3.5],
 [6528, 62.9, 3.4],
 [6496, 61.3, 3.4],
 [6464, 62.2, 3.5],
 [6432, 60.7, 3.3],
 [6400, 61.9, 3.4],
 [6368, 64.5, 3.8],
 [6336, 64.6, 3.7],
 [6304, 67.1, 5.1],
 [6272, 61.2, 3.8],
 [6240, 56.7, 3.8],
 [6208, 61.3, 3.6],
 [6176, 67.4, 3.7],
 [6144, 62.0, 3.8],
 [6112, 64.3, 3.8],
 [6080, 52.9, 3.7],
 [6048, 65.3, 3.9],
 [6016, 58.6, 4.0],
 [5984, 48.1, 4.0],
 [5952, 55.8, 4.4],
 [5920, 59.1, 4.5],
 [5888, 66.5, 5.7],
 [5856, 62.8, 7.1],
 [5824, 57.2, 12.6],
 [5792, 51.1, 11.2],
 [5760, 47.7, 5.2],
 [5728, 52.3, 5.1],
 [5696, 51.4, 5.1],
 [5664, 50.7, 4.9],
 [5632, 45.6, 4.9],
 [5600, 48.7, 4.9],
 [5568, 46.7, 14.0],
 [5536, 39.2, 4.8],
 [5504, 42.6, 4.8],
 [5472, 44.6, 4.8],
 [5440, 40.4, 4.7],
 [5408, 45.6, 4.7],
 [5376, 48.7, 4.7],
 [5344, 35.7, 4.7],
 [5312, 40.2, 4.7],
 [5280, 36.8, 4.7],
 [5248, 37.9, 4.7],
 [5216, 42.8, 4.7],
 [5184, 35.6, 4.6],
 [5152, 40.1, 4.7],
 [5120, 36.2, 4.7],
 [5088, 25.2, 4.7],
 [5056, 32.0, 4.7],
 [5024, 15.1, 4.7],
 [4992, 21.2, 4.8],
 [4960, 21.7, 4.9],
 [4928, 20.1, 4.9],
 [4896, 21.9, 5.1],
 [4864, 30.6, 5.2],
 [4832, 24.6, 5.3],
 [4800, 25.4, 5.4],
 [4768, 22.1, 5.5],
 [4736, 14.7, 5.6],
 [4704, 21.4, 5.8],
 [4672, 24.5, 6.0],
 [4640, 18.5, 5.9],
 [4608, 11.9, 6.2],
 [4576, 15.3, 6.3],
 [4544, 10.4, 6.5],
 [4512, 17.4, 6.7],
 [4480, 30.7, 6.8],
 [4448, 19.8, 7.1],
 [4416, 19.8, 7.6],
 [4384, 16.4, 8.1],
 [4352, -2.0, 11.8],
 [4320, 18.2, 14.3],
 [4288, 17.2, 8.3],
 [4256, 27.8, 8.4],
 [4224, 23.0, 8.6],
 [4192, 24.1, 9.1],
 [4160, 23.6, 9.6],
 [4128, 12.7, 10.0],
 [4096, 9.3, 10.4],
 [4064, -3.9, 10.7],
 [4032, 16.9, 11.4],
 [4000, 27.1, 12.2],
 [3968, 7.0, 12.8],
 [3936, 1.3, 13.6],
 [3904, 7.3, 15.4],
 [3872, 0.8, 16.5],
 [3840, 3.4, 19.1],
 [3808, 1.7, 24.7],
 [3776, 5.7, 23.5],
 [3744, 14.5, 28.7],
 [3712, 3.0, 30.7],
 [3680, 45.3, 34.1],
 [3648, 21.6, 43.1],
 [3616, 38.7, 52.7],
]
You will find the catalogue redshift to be 0.279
